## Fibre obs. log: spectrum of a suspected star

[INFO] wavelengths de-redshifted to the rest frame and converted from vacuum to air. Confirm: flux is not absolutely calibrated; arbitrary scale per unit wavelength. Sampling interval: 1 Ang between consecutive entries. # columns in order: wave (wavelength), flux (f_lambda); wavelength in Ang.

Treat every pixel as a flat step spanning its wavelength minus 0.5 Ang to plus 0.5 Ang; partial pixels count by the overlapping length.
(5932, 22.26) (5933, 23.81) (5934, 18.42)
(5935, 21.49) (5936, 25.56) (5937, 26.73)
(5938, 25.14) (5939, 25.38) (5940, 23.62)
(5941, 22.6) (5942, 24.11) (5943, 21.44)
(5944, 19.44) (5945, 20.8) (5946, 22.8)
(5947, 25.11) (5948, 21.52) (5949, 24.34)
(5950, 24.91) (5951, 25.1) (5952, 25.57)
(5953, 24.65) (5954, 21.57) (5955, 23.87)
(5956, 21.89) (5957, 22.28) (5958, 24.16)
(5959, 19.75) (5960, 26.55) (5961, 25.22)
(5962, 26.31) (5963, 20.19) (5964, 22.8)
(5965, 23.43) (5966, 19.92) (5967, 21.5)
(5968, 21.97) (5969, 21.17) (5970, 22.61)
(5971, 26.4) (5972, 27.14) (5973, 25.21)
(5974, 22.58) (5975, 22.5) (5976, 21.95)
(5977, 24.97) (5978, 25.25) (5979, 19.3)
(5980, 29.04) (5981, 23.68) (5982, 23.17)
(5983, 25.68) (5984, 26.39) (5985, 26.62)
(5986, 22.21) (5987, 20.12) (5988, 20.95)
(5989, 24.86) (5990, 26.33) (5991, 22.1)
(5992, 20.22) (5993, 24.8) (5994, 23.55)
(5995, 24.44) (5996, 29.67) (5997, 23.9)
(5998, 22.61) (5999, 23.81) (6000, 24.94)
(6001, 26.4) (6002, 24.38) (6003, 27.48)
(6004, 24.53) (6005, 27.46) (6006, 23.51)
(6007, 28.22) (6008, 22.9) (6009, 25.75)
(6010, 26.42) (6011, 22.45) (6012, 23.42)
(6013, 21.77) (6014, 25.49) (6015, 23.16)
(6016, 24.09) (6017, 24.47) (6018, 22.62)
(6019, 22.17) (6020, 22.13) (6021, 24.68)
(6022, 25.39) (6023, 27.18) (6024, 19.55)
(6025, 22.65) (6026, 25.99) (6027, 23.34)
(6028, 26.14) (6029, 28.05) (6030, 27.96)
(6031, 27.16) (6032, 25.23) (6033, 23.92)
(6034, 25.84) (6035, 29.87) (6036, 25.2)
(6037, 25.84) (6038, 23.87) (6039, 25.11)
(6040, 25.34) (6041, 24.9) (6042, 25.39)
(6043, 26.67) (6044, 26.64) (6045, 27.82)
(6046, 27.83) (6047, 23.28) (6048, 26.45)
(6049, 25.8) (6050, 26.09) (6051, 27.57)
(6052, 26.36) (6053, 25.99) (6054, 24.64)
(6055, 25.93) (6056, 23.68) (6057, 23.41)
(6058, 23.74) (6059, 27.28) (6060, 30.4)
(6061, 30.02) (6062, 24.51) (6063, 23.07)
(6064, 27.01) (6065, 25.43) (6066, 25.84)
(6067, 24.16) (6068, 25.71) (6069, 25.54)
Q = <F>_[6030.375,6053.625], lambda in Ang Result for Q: 26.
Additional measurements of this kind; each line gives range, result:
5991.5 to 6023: 24.5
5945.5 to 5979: 23.4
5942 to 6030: 23.9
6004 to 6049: 25.1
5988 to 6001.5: 24.3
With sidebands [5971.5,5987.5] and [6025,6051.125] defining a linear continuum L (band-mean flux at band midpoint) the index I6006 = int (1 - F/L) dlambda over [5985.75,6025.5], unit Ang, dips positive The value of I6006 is 1.4 Ang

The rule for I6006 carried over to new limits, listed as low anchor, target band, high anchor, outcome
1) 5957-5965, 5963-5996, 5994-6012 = 0.9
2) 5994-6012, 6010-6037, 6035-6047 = 1.0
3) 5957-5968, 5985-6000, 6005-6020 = 0.0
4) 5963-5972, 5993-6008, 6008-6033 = -1.0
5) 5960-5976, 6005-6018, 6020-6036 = 0.2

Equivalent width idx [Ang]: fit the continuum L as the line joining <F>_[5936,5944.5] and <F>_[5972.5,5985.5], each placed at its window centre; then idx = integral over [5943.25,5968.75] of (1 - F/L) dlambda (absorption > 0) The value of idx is 1.01 Ang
